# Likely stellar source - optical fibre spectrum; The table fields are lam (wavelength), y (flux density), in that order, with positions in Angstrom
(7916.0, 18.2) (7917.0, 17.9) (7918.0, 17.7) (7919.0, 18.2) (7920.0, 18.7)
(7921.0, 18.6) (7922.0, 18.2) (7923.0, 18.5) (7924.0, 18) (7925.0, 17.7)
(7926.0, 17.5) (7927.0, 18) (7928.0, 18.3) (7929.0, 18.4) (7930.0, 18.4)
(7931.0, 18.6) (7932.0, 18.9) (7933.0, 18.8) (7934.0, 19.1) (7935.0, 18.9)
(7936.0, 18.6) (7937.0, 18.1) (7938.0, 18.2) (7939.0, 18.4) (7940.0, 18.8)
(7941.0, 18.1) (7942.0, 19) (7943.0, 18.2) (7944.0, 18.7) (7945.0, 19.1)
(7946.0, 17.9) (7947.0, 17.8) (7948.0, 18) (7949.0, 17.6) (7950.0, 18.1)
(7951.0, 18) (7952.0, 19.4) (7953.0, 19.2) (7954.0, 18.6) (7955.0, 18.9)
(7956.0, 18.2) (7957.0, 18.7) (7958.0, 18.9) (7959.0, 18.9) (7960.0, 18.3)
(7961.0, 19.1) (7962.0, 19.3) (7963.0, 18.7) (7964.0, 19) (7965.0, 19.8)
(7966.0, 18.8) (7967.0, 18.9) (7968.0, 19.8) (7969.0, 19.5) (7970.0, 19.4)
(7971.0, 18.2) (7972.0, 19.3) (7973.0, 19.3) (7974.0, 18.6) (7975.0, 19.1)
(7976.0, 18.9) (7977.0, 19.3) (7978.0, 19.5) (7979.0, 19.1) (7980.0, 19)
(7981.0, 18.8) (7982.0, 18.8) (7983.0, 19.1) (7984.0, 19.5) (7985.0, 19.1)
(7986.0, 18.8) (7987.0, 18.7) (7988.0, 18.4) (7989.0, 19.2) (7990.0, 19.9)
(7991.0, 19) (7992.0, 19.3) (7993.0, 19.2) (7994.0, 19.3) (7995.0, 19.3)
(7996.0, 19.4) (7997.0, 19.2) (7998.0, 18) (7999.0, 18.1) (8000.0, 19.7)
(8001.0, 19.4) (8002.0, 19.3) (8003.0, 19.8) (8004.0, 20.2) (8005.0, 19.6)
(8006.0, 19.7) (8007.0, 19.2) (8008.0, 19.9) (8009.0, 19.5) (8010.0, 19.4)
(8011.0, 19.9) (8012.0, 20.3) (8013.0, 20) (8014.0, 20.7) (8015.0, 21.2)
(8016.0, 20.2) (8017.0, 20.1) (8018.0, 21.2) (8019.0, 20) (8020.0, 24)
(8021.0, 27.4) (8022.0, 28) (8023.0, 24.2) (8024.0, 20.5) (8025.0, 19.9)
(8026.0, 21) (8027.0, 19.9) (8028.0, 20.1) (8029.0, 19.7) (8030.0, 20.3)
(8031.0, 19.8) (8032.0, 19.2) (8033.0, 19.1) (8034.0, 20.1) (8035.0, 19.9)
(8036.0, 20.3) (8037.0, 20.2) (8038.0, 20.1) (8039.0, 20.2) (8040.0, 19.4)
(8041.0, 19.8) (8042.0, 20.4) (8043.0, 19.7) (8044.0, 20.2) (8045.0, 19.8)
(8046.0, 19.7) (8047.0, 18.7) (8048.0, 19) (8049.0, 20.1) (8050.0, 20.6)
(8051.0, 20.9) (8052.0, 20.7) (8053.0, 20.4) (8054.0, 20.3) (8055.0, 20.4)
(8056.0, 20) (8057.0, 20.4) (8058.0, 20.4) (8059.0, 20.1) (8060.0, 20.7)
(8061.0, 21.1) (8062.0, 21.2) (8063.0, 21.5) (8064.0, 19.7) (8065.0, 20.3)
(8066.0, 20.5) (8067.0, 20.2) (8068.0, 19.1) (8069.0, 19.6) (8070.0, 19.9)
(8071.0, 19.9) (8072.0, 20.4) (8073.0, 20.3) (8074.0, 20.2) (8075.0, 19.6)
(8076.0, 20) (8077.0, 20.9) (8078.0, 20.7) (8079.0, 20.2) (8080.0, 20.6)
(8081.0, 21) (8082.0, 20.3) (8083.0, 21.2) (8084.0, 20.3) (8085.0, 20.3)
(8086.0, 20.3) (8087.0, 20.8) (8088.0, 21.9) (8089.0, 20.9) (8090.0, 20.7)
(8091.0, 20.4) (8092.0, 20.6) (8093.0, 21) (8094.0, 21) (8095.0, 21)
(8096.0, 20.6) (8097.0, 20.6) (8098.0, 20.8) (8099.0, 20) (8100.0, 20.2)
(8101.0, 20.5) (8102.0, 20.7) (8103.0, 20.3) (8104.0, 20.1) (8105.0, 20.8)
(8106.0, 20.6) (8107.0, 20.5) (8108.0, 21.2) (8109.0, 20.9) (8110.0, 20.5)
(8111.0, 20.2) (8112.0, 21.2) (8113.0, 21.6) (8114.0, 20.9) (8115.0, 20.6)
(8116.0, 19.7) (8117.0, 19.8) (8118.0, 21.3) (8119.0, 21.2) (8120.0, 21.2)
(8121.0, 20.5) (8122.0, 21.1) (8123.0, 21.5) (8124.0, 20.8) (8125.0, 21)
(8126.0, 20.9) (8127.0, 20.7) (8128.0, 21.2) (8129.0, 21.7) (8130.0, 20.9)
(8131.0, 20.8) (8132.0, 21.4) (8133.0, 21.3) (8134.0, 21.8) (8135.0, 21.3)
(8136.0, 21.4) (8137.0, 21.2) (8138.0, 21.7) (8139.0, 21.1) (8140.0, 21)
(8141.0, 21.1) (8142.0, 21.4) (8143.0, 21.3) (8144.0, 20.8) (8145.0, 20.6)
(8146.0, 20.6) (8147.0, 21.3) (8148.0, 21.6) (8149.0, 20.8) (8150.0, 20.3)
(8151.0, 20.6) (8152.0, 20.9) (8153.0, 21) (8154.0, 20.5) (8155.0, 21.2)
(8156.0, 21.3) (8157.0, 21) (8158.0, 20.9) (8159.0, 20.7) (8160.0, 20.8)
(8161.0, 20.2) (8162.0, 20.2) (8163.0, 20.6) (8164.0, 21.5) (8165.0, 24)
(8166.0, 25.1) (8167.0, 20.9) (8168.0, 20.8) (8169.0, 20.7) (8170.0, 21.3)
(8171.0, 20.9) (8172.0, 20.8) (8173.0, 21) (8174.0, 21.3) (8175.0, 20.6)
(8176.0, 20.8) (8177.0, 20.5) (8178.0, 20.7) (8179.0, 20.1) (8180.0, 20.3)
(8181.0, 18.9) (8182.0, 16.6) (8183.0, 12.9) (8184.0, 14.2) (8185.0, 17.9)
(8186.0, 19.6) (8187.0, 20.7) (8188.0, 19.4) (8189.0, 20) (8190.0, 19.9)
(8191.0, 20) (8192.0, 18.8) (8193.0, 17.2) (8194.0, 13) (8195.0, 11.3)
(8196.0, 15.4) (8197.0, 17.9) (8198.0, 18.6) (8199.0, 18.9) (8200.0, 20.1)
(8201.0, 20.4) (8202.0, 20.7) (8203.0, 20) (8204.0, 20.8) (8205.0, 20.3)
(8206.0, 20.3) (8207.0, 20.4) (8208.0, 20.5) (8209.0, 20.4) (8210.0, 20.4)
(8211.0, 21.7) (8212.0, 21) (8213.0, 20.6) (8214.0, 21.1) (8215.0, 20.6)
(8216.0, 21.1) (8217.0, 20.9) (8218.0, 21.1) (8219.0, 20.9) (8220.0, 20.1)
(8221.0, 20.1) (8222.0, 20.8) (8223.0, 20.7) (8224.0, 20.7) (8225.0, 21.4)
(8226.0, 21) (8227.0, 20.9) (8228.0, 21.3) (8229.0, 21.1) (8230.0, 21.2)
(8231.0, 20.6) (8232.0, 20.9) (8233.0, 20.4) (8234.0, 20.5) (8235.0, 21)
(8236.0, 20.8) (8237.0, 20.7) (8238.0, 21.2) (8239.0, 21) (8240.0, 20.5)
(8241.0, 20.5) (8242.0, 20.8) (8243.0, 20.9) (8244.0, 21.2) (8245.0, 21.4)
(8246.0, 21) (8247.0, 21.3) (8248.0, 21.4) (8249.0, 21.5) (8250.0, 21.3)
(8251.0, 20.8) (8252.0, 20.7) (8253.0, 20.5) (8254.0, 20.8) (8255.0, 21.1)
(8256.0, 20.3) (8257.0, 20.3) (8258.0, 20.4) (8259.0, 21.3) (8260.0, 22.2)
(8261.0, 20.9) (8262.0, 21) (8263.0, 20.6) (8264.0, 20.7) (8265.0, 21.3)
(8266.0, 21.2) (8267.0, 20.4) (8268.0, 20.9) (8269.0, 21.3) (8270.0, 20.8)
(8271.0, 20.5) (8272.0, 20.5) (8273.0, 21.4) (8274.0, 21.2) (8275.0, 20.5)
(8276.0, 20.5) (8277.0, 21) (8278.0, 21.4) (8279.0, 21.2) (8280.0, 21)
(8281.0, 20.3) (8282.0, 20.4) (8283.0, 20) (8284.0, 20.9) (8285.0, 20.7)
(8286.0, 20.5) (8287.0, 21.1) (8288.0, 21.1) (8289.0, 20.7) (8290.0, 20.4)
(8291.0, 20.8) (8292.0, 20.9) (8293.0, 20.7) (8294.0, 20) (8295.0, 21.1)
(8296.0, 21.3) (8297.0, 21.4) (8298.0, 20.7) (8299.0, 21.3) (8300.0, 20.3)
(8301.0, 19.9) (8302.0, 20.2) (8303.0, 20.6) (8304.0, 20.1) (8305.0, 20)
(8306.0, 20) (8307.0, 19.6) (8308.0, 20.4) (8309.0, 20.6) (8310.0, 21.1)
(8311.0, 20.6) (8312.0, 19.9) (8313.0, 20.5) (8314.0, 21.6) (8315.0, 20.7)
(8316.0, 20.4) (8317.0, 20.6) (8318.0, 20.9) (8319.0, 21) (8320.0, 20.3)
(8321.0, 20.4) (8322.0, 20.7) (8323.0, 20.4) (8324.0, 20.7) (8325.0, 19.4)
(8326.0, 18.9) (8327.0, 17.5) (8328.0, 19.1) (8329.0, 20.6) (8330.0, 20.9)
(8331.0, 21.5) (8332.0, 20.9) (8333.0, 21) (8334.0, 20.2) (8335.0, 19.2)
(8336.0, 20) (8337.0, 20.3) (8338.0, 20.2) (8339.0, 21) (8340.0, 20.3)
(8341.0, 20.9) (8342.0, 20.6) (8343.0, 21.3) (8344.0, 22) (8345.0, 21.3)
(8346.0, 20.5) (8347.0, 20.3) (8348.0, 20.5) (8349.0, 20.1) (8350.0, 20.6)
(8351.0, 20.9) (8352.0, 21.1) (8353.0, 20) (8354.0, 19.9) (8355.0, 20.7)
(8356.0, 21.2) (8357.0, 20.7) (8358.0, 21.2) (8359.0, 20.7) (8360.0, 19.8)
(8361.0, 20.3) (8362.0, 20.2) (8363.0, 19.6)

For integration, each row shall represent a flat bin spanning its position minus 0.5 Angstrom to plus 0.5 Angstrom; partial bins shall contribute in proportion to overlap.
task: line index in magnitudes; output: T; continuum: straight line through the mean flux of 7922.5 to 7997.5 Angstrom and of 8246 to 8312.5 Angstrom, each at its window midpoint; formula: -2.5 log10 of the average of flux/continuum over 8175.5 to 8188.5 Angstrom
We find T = 0.08 mag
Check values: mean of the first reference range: 18.8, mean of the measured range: 18.7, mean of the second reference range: 20.8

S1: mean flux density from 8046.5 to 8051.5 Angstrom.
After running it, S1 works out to 19.9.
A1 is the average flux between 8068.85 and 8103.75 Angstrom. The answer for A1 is 20.5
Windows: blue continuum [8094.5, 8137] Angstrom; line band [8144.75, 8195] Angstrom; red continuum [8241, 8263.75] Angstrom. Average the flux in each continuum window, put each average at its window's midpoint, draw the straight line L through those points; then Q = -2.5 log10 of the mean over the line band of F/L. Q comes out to 0.05 mag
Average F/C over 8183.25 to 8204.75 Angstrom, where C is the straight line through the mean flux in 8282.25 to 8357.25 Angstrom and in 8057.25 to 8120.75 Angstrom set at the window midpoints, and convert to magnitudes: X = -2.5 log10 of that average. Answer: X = 0.13 mag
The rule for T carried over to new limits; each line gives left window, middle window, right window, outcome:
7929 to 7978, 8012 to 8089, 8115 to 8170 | -0.03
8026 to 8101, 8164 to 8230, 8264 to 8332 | 0.03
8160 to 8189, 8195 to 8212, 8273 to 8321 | 0.04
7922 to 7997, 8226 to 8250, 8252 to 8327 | -0.03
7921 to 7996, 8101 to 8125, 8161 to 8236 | -0.06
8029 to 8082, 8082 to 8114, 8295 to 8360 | -0.03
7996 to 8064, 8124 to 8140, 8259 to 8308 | -0.04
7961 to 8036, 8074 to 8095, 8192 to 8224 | -0.05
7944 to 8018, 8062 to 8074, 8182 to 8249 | -0.04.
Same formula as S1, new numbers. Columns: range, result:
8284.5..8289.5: 20.8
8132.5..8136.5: 21.5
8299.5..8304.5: 20.2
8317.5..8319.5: 20.9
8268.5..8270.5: 21.1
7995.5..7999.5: 18.7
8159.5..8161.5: 20.5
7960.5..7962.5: 19.2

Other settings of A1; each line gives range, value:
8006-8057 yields 20.5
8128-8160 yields 21.1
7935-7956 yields 18.4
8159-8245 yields 20.1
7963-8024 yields 19.8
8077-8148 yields 20.9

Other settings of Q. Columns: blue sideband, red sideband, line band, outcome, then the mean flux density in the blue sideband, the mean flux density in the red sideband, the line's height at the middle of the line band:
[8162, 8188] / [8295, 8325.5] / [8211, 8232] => -0.03 mag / 20.1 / 20.5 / 20.2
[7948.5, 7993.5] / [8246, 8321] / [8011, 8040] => -0.09 mag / 19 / 20.8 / 19.3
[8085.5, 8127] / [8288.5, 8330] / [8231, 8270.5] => -0.02 mag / 20.7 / 20.4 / 20.5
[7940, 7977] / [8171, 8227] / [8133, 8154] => -0.09 mag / 18.8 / 19.6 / 19.4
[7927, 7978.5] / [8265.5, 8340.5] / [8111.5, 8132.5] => -0.07 mag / 18.7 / 20.5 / 19.6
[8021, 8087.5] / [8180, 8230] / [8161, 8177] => -0.09 mag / 20.4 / 19.5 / 19.7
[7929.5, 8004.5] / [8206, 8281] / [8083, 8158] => -0.05 mag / 18.9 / 20.9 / 20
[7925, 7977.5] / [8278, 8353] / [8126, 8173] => -0.08 mag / 18.7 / 20.5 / 19.7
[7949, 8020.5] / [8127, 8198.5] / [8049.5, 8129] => -0.04 mag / 19.3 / 20.1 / 19.8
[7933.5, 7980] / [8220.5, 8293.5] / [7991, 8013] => -0.02 mag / 18.8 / 20.9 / 19.1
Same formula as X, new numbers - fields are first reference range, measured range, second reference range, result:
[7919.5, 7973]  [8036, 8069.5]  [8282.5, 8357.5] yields -0.056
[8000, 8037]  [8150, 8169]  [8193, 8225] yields -0.067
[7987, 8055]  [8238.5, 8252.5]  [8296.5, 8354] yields -0.034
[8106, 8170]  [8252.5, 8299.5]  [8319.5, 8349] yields -0.014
